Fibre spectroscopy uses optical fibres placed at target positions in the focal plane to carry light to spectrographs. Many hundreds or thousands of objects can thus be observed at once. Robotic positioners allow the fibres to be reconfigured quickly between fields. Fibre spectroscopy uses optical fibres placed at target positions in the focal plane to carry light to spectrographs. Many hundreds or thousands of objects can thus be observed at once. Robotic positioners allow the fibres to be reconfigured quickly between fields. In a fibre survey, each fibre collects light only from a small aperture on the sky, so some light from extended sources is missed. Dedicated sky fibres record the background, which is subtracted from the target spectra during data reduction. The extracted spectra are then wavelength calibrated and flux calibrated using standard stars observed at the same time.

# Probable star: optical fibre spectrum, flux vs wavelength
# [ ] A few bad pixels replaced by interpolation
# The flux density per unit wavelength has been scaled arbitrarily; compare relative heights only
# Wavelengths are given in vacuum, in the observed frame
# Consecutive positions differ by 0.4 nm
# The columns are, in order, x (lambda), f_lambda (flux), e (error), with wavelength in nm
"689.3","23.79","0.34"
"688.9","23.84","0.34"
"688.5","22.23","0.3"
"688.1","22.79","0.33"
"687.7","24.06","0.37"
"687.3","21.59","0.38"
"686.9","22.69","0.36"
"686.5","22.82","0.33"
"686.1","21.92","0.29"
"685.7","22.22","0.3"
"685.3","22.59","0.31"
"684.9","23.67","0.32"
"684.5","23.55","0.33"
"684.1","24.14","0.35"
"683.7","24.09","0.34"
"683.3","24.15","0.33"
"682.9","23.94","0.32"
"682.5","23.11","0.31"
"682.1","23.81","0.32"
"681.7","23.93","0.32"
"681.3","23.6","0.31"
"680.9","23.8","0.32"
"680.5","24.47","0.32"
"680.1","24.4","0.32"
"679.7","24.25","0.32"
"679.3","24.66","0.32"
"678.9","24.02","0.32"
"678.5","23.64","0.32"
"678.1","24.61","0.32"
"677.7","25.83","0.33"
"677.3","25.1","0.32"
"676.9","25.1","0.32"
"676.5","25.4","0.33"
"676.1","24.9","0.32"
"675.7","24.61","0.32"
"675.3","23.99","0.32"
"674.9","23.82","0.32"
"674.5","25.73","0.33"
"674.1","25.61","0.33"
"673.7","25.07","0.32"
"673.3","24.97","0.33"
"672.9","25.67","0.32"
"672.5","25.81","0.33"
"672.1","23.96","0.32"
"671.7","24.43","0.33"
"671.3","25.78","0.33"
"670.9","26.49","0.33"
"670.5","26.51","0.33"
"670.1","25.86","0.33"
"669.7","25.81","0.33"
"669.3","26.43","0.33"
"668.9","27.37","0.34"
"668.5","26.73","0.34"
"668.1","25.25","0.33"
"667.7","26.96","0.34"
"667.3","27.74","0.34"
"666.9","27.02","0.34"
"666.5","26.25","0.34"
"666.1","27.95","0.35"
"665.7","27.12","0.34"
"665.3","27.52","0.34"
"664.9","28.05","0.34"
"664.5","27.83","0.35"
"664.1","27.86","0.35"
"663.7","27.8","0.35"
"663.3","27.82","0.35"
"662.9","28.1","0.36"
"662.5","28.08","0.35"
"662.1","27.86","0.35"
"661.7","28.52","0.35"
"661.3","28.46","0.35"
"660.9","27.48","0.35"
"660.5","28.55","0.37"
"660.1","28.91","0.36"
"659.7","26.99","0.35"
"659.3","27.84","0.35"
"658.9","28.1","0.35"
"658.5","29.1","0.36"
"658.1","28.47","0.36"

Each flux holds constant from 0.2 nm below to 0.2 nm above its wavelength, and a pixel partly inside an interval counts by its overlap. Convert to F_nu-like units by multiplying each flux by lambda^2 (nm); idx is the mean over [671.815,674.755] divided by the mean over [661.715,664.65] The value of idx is 0.93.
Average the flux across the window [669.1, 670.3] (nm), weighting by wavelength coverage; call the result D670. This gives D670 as 26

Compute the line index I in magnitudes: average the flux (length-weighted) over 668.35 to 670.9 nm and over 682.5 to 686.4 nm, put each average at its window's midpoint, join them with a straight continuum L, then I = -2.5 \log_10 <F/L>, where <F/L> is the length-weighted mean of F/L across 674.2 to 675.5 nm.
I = 0.03 mag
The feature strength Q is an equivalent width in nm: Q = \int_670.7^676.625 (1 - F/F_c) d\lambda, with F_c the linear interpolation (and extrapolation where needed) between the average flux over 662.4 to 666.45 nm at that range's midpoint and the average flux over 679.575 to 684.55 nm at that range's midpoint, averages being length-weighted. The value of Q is 0.16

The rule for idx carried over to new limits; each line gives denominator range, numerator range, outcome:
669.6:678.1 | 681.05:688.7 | 0.95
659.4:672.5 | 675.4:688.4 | 0.92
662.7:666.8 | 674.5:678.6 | 0.93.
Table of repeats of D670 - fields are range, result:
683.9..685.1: 23.8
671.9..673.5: 25.1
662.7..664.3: 27.9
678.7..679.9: 24.3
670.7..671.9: 25.6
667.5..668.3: 26.1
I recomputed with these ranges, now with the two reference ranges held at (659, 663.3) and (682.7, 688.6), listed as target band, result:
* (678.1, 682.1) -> 0.006 mag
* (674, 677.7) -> 0.006 mag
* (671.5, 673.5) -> 0.034 mag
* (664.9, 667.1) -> -0.006 mag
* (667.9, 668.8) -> 0.019 mag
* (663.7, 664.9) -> -0.017 mag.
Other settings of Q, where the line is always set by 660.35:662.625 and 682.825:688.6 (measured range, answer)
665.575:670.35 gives 0.02 nm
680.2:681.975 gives 0.01 nm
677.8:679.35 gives 0.02 nm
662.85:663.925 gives 0.00 nm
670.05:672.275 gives 0.05 nm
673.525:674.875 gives 0.01 nm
